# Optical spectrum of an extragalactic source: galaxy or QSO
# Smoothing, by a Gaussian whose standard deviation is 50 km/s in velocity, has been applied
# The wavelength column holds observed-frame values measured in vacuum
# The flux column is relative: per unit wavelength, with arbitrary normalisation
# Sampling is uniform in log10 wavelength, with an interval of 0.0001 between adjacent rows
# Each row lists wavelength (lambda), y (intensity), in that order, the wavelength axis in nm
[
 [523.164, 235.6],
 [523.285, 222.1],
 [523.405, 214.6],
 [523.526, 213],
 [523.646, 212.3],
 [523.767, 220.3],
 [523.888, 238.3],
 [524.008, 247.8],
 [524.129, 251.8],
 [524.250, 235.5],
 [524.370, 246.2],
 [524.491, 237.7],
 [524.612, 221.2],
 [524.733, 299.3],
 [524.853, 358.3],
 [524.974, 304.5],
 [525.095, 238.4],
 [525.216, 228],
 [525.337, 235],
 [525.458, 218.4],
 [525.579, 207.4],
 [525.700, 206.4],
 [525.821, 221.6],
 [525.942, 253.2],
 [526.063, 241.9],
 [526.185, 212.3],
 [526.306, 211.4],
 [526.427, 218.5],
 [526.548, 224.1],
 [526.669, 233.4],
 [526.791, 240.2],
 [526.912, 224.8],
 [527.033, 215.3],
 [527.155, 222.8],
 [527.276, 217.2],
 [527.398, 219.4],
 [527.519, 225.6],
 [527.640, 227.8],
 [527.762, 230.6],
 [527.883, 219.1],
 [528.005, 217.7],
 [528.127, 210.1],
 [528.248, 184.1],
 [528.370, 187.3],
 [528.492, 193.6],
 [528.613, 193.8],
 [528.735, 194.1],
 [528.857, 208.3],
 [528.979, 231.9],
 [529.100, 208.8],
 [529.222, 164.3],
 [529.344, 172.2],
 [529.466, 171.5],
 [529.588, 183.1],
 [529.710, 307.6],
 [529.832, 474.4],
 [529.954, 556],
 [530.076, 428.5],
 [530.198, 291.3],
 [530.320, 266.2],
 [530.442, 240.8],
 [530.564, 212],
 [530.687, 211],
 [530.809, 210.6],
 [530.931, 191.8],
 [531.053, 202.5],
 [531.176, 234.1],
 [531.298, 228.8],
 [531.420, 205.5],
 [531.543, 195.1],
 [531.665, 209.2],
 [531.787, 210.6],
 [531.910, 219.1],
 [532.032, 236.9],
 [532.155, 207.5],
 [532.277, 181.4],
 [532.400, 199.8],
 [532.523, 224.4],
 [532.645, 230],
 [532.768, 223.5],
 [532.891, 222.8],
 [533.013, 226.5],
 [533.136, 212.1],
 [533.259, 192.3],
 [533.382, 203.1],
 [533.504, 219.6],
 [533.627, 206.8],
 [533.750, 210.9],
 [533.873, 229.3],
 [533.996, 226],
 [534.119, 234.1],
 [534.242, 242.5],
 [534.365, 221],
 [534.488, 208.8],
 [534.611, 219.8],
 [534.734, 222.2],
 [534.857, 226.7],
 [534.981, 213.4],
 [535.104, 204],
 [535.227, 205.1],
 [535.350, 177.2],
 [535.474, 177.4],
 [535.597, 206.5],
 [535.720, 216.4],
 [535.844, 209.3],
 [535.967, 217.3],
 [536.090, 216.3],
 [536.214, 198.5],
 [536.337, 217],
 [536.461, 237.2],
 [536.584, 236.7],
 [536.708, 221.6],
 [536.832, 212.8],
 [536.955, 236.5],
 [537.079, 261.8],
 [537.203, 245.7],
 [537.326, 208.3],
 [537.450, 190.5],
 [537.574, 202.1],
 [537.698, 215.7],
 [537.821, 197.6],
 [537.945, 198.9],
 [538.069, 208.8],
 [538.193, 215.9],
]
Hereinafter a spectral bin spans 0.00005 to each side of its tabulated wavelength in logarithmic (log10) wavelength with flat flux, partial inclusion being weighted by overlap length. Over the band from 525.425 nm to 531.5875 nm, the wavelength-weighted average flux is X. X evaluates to 233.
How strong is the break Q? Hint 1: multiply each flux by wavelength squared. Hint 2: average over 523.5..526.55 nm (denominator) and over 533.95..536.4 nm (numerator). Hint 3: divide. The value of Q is 0.9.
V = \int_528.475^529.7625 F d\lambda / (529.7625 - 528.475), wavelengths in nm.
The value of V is 202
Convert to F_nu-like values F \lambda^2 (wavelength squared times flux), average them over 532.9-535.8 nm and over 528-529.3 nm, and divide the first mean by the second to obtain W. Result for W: 1.10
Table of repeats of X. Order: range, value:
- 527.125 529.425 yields 206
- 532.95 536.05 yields 213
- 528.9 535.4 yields 231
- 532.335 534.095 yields 216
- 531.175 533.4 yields 213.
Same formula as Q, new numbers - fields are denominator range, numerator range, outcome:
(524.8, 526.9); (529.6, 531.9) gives 1.15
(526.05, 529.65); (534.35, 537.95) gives 1.05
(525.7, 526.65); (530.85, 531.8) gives 0.95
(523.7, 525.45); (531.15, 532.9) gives 0.87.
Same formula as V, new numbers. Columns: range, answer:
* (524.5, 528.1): 234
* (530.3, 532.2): 217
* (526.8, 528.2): 221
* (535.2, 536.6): 209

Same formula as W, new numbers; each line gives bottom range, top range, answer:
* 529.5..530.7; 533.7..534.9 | 0.72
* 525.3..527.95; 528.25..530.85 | 1.14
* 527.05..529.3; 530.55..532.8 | 1.03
